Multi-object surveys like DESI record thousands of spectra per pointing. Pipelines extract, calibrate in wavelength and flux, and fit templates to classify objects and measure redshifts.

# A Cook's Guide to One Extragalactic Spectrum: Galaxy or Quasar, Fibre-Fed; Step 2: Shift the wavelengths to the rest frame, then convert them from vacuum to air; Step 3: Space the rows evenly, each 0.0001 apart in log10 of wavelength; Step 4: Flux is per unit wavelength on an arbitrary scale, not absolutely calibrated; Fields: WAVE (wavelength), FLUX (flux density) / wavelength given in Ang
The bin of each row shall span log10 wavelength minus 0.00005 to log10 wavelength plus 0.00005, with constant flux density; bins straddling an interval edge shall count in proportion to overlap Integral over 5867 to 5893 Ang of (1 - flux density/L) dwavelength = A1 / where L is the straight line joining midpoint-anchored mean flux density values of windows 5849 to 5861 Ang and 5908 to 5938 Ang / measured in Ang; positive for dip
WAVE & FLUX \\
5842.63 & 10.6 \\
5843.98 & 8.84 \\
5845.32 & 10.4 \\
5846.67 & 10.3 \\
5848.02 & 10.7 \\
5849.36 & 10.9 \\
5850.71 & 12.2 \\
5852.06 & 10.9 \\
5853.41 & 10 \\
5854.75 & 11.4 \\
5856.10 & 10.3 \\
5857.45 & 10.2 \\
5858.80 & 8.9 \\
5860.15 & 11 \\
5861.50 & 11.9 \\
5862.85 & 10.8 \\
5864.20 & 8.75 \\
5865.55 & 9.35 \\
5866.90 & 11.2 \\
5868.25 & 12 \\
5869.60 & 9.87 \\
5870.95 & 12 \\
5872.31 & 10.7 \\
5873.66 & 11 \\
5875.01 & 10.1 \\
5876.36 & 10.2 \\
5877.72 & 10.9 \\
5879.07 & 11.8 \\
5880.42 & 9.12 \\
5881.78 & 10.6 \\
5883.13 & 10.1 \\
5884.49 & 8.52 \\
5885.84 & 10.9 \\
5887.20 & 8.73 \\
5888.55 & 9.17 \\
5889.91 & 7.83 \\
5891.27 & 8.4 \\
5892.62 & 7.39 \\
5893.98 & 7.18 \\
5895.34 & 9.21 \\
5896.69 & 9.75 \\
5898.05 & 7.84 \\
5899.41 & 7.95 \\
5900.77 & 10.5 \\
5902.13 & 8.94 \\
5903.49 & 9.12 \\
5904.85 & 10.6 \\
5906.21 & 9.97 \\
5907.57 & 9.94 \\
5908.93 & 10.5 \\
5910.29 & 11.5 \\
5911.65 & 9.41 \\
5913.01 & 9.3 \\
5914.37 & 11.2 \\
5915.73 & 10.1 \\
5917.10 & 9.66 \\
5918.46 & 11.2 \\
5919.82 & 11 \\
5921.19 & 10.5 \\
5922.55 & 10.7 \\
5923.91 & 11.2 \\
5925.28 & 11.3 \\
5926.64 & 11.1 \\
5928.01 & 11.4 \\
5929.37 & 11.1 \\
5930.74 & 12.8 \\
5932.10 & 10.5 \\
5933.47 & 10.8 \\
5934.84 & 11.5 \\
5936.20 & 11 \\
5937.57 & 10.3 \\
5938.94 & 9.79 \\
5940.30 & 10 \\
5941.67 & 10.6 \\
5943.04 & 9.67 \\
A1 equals 1.7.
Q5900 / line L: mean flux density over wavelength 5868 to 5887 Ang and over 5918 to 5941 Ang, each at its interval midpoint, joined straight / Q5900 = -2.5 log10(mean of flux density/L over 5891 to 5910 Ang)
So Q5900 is 0.168 mag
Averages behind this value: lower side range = 10.5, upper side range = 11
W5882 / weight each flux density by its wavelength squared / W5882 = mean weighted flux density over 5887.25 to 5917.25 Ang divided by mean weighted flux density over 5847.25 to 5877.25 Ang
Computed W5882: 0.9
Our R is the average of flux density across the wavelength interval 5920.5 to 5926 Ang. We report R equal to 10.9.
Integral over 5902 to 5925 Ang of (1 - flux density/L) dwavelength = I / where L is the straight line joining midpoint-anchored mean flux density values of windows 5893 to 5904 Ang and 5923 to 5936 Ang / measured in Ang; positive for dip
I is -0.8 Ang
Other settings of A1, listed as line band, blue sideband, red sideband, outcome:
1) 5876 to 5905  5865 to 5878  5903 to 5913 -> 3.19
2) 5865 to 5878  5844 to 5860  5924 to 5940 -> -0.13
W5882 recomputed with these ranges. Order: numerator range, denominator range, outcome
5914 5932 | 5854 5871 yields 1.07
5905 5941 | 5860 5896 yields 1.09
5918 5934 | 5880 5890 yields 1.19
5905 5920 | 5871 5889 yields 1.02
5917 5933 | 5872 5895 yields 1.18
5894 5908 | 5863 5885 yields 0.90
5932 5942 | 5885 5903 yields 1.22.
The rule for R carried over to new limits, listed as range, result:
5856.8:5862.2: 10.5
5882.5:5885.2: 9.32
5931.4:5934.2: 10.7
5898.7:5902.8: 9.11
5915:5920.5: 10.5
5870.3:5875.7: 10.9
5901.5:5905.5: 9.55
